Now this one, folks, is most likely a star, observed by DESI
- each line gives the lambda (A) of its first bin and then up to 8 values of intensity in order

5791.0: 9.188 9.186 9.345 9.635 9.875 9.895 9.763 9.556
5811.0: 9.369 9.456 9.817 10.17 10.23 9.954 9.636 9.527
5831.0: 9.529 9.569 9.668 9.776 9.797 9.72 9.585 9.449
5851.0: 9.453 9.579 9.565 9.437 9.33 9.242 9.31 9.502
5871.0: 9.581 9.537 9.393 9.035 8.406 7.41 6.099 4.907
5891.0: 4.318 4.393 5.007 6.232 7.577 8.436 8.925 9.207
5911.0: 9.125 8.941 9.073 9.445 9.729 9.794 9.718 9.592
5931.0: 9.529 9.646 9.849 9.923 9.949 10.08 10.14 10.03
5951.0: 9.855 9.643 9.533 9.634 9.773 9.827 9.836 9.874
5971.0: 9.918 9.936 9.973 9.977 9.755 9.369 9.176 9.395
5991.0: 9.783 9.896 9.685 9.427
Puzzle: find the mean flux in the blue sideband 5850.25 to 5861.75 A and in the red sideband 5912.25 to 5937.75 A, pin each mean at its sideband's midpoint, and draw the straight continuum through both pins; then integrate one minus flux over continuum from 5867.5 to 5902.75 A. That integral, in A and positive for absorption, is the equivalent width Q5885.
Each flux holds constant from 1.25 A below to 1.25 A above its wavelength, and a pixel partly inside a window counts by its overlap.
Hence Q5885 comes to 8.38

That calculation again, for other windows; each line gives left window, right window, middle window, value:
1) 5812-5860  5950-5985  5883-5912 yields 8.8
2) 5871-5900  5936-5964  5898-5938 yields -3.4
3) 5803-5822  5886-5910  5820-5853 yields -3.0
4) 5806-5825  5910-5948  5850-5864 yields 0.4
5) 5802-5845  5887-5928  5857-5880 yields -1.7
